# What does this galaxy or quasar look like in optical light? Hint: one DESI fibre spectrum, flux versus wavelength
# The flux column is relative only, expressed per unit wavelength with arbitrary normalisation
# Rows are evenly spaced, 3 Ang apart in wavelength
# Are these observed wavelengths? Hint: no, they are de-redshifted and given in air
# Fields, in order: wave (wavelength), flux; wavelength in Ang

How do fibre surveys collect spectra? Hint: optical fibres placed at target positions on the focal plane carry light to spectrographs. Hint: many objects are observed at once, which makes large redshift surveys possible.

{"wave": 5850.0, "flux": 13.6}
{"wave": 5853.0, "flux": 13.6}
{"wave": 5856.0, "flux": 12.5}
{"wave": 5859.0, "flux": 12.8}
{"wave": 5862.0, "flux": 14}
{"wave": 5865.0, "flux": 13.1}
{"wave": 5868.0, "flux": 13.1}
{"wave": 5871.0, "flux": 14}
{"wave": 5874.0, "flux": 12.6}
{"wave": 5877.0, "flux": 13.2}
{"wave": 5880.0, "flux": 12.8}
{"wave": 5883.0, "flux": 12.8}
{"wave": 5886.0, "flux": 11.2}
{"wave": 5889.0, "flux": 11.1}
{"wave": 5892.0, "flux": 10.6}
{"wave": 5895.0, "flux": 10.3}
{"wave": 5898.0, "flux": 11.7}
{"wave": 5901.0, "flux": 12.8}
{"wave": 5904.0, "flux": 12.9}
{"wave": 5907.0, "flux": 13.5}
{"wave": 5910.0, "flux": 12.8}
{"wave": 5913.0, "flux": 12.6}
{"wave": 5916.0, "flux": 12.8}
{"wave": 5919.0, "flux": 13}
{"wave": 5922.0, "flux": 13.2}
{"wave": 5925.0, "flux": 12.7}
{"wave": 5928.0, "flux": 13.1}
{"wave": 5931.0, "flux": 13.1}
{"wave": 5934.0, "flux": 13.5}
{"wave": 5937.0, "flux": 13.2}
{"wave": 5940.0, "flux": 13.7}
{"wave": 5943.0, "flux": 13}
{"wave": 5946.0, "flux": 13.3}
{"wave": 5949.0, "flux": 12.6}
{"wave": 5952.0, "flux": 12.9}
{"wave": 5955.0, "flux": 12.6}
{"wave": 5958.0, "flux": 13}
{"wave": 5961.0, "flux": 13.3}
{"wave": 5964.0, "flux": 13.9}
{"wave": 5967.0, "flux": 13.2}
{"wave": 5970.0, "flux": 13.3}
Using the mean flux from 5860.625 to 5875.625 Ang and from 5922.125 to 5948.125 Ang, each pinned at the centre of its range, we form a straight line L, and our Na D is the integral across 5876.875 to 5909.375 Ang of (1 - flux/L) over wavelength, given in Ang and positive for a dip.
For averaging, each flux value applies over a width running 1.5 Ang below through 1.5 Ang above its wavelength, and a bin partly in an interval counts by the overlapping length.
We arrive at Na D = 3.0 Ang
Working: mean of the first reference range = 13.4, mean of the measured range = 12.1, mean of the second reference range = 13.2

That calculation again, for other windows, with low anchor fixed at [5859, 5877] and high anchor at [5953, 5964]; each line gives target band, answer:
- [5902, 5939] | 0.39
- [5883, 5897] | 2.33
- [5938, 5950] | -0.05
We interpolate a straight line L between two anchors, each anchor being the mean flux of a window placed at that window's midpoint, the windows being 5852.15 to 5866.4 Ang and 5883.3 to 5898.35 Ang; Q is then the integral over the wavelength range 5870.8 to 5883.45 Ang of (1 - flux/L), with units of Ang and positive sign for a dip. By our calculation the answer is -1.08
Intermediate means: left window 13.2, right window 11.1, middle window 13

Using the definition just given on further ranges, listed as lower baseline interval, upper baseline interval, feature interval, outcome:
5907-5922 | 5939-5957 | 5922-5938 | -0.22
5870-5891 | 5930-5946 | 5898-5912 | -0.04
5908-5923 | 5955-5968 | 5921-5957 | 0.03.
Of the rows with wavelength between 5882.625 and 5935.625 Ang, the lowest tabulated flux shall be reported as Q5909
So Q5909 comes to 10.3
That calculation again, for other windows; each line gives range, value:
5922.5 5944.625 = 12.7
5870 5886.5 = 11.2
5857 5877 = 12.6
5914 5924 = 12.8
